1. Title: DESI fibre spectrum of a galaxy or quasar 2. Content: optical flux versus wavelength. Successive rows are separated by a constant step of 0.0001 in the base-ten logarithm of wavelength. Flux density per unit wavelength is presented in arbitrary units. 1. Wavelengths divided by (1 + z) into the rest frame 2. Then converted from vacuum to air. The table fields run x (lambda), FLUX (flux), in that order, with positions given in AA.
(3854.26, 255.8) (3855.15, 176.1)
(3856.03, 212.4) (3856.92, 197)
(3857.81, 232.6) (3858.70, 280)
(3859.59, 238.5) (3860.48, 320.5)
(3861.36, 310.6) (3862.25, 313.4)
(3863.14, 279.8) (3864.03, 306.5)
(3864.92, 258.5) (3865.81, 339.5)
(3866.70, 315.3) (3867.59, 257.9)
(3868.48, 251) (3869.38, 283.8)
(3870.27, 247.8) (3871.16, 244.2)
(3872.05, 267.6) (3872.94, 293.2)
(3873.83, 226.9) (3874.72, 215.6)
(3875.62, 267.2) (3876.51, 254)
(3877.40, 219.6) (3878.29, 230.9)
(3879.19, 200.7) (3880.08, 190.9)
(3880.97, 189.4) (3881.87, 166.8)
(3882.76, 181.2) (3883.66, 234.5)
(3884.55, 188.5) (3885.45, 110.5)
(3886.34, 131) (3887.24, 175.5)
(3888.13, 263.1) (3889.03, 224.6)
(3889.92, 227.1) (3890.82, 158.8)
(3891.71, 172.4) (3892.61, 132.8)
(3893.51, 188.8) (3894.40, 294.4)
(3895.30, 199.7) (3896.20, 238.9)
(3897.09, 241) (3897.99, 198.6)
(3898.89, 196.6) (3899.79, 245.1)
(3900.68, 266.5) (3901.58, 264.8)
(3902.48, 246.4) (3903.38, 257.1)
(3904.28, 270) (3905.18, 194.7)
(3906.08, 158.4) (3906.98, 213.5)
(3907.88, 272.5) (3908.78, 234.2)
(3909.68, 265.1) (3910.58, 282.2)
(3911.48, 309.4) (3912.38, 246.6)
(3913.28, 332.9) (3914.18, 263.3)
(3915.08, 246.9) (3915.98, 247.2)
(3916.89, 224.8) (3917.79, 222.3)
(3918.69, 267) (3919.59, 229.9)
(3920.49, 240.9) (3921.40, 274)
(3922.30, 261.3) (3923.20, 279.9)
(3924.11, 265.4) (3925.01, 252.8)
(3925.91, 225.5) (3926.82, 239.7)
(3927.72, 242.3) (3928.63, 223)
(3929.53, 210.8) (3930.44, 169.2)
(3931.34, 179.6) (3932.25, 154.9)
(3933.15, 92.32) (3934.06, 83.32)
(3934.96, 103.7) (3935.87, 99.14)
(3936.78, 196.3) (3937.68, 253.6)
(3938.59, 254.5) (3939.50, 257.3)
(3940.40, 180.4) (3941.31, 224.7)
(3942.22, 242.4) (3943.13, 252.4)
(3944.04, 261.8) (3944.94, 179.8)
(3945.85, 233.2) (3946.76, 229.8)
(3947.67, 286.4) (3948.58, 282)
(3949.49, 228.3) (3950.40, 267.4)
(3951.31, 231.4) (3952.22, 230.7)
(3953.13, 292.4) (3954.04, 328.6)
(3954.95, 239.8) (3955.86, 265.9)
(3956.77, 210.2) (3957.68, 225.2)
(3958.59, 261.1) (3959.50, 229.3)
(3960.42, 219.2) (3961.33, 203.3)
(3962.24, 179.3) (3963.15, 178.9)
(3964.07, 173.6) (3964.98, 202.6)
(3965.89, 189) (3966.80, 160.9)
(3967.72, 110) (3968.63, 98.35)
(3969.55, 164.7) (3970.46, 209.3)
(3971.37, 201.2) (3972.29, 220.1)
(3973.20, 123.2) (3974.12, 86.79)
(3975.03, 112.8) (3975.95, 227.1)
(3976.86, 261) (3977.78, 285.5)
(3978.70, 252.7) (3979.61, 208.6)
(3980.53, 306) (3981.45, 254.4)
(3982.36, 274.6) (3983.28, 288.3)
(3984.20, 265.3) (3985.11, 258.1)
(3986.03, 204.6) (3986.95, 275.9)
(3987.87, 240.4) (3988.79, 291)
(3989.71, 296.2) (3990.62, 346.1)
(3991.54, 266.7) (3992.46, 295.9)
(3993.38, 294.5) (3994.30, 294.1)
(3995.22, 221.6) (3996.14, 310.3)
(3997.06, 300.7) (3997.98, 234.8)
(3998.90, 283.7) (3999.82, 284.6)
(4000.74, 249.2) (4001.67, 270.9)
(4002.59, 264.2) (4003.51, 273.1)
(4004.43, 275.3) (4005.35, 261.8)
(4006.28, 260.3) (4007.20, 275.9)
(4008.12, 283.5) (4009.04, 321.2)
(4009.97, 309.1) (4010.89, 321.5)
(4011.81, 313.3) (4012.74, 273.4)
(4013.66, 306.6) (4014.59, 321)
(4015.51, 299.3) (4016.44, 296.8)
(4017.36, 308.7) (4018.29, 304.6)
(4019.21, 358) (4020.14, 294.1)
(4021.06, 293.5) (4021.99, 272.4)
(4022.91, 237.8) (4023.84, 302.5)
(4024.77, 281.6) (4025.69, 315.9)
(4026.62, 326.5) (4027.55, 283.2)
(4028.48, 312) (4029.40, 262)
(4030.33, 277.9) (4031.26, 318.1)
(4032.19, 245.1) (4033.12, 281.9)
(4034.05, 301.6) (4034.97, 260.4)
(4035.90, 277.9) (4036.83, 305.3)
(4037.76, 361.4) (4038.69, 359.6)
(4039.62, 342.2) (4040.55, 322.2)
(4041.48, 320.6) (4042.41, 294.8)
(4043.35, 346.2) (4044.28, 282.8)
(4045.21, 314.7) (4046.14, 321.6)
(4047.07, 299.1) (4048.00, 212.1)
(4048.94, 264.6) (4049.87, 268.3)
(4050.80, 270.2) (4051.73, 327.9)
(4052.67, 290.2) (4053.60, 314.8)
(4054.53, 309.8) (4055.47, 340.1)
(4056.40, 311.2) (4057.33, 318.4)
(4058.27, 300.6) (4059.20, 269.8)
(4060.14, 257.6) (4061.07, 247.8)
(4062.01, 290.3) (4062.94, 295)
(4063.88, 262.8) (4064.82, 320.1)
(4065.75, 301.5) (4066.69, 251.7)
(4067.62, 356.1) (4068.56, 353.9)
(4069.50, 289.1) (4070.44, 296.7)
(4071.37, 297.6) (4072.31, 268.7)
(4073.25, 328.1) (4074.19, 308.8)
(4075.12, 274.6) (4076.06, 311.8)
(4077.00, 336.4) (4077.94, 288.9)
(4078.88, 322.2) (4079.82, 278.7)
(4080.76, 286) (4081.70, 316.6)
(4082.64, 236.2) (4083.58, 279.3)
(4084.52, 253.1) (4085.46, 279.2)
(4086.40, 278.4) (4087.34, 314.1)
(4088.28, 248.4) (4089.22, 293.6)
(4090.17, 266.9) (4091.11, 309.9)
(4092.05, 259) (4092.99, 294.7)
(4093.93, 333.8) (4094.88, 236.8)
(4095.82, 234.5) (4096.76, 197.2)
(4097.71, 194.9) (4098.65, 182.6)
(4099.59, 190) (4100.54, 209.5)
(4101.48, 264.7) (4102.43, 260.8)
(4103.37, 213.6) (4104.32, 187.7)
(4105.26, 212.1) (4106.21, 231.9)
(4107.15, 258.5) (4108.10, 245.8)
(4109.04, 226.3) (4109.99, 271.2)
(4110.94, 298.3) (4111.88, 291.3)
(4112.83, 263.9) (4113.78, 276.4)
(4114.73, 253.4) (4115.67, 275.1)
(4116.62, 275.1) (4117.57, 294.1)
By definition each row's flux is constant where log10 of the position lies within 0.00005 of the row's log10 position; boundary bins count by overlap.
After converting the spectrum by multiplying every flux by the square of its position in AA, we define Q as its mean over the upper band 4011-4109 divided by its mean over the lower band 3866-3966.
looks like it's 1.35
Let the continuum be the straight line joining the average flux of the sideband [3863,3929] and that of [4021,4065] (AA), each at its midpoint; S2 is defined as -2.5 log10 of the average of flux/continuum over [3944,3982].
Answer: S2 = 0.21 mag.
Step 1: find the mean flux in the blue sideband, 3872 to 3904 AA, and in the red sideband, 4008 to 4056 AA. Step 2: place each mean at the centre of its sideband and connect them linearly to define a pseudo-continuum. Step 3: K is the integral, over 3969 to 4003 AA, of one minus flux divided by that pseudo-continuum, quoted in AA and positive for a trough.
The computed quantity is 3.1 AA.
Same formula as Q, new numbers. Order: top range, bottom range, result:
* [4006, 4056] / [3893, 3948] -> 1.39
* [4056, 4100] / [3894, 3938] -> 1.34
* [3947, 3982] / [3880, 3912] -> 1.03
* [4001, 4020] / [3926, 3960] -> 1.38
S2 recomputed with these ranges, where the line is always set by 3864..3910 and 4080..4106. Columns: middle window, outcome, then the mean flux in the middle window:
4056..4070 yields -0.182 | 295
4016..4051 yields -0.208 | 298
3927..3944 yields 0.210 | 193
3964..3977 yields 0.383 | 167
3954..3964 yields 0.055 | 225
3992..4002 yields -0.148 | 276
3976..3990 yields -0.101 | 263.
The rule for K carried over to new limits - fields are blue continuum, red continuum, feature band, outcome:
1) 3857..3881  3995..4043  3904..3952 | 7.8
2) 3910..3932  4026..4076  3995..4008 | 0.4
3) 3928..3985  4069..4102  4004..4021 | -4.3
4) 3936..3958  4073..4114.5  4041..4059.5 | -3.0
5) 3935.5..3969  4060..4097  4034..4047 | -2.3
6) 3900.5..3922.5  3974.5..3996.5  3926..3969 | 7.9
